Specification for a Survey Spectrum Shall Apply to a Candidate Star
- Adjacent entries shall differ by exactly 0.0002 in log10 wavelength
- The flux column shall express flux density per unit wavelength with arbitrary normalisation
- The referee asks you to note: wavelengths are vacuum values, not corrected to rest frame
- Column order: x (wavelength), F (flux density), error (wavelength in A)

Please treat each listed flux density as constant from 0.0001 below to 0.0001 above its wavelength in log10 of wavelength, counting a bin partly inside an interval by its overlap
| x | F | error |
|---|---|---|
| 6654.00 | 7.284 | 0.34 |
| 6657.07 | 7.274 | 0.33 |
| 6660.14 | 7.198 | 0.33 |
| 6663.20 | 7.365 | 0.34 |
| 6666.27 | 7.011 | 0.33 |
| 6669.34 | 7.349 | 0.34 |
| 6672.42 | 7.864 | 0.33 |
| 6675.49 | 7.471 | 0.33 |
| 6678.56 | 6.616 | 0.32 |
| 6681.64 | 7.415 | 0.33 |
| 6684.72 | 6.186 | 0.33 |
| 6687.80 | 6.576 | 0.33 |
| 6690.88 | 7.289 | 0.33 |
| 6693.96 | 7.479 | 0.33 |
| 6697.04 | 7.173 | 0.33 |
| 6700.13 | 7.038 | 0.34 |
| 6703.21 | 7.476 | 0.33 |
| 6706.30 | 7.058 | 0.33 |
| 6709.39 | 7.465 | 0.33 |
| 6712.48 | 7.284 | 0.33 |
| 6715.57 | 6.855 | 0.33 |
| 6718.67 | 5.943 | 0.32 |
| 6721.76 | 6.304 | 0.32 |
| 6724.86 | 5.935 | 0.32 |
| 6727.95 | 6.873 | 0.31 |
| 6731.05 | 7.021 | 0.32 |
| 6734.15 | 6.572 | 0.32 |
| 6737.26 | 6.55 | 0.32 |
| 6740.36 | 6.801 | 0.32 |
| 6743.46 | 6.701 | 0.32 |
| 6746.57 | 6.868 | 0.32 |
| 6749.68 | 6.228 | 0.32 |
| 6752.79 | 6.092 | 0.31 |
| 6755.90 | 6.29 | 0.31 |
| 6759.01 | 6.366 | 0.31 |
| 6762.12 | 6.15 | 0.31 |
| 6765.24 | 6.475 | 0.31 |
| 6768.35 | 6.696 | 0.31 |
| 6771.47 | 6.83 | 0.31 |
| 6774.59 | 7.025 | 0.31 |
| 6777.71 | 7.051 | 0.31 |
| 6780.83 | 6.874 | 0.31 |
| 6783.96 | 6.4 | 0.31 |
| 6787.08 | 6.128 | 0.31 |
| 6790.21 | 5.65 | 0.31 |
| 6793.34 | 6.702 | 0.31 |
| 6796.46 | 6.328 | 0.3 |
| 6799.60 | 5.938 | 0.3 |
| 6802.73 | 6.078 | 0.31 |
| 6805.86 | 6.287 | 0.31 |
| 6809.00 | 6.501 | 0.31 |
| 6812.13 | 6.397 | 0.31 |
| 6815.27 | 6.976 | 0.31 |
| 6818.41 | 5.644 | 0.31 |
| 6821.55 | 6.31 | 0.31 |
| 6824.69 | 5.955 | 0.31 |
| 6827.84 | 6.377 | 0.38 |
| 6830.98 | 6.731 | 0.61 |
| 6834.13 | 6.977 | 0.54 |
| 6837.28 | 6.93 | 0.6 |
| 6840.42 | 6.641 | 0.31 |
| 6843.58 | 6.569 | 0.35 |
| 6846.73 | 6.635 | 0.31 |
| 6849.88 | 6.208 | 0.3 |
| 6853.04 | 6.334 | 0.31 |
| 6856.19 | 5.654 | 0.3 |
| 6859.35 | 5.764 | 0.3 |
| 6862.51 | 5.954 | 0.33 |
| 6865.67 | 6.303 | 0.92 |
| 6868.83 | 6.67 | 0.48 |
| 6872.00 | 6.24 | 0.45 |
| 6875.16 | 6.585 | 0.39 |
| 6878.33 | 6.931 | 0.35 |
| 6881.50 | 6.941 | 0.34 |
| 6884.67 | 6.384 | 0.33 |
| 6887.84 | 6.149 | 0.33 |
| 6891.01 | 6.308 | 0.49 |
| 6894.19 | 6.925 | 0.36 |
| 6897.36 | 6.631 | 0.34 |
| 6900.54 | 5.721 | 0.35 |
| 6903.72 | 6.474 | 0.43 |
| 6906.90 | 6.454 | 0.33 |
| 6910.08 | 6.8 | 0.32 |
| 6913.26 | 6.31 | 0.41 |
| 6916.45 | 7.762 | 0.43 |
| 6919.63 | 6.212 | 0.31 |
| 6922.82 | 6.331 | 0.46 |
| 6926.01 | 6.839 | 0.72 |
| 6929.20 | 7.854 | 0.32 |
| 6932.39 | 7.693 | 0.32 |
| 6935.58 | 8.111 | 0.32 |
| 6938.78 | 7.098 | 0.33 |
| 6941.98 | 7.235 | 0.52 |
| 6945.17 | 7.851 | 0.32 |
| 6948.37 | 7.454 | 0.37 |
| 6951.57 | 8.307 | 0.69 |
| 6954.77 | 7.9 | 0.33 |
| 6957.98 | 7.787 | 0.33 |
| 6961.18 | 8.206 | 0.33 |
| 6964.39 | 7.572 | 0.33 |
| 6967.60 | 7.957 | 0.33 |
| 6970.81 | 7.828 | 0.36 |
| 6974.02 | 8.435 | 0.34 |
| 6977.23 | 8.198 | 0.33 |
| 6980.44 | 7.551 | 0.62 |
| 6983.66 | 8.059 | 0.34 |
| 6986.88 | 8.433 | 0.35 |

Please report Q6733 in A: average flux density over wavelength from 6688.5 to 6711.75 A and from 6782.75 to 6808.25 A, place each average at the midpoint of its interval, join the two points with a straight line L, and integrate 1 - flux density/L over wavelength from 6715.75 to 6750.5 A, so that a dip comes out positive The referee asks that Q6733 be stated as 1.7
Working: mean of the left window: 7.26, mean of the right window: 6.2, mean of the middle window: 6.55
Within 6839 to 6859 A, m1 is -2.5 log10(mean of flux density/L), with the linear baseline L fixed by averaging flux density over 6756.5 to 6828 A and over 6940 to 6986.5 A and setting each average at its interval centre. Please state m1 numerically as 0.10 mag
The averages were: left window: 6.4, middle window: 6.3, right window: 7.89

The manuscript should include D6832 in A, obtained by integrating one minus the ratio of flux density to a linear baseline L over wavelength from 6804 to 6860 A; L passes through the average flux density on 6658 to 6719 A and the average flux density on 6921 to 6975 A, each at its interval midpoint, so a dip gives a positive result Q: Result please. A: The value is 7.78 A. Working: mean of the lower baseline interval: 7.13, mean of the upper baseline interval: 7.66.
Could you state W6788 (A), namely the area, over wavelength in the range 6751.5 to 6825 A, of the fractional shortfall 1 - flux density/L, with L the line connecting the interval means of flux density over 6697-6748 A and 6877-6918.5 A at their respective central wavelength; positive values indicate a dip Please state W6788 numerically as 3.7 A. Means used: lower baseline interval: 6.81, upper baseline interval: 6.59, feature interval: 6.39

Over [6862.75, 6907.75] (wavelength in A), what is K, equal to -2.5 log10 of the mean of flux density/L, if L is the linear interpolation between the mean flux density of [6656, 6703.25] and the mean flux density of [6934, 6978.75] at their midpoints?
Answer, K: 0.19 mag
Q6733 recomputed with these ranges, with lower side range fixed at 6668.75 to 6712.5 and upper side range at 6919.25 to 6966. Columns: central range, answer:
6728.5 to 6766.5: 3.9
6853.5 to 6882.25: 4.3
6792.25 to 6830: 5.4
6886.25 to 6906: 2.9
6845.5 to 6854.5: 1.2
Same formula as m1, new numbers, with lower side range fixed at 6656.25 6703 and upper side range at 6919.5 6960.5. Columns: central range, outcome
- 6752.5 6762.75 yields 0.16 mag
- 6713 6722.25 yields 0.12 mag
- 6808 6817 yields 0.11 mag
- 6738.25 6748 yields 0.07 mag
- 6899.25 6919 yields 0.14 mag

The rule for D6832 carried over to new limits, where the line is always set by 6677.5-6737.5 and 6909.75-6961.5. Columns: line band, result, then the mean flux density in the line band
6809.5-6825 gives 1.79 A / 6.3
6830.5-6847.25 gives 0.96 A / 6.75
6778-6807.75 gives 3.20 A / 6.3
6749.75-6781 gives 1.98 A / 6.56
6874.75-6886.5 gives 0.90 A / 6.71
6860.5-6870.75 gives 1.34 A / 6.28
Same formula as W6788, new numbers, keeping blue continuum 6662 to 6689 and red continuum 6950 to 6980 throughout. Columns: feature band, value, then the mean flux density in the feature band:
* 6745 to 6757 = 1.57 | 6.37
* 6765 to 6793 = 3.17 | 6.58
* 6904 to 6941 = 3.97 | 7.03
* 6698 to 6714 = -0.15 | 7.26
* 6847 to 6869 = 4.44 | 6.12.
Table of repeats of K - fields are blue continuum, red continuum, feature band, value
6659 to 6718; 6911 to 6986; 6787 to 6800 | 0.19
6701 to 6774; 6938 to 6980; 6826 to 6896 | 0.13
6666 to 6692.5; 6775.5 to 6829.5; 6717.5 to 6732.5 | 0.06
